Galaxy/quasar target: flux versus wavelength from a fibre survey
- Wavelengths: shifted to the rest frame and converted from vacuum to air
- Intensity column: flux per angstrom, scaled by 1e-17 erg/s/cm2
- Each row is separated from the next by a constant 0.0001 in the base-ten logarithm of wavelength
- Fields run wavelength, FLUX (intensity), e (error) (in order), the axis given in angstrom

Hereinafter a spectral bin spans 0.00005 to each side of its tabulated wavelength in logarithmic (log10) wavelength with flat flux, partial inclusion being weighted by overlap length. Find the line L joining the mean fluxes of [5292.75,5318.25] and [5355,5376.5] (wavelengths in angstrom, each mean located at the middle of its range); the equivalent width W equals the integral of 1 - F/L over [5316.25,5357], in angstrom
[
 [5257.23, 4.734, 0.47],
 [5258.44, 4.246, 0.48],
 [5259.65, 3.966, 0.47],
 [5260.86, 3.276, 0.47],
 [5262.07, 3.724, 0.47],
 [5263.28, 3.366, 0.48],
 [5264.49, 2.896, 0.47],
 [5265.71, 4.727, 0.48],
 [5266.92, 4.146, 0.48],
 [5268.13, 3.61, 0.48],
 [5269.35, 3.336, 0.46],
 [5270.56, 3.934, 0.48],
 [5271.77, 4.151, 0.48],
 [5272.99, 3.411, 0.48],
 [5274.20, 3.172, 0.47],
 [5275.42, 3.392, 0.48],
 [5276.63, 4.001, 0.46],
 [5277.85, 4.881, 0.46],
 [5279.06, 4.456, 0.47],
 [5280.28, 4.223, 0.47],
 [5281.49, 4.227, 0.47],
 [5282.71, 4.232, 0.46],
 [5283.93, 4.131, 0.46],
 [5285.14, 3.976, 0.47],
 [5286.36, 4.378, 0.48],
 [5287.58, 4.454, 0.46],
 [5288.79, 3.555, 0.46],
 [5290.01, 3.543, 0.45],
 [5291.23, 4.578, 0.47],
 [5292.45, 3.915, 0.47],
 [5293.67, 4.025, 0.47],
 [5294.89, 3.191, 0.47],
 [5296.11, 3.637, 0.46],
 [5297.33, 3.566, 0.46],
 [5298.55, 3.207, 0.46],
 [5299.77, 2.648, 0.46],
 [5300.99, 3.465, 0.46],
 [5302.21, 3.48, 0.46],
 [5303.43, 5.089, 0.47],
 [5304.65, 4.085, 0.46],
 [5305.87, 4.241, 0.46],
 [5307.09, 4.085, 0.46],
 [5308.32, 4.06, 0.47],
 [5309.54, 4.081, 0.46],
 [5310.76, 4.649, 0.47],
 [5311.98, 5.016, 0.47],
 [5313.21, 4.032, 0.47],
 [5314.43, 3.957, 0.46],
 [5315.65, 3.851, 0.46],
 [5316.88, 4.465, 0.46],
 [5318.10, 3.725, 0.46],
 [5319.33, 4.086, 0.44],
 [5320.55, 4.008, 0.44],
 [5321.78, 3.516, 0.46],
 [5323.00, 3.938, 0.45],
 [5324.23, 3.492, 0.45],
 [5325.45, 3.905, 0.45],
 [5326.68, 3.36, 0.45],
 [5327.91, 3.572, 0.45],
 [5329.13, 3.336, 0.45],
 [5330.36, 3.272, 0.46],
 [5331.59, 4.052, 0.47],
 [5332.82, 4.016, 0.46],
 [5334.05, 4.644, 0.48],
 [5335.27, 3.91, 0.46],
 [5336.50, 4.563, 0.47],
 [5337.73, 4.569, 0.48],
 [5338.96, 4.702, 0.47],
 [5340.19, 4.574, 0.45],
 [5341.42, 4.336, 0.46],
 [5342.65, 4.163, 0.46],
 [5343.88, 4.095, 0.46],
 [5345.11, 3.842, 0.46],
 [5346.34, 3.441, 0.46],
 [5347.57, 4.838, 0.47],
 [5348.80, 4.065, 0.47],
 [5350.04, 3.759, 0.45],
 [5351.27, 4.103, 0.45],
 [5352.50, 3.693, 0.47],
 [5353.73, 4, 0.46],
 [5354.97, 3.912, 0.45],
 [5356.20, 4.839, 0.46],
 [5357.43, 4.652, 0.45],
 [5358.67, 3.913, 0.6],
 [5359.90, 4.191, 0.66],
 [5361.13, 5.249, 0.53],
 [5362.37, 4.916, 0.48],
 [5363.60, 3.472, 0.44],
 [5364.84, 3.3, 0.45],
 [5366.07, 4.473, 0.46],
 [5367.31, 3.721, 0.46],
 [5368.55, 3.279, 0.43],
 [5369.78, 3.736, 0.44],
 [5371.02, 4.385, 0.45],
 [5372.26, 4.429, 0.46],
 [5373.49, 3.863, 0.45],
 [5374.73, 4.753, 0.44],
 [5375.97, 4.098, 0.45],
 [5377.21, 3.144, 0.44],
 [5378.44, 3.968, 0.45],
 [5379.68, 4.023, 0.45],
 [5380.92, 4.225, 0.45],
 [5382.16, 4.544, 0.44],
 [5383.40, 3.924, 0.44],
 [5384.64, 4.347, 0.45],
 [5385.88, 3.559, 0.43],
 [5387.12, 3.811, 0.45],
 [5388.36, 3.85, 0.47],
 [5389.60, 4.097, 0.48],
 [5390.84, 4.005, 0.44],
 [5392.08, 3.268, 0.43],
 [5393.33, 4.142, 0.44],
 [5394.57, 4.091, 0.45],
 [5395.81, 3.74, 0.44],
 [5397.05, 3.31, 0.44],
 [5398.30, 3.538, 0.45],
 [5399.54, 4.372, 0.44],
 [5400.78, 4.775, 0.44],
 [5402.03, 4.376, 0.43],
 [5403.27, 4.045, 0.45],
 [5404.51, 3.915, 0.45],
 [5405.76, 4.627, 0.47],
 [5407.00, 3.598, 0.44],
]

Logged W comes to 0.4 angstrom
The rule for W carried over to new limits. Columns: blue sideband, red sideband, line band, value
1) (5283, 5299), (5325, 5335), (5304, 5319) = -1.45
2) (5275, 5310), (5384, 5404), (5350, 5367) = -0.96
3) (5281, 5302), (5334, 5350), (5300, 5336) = 0.60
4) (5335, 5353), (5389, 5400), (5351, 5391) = -0.80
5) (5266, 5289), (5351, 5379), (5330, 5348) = -0.63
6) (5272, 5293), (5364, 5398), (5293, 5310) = 1.01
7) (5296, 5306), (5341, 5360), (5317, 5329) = 0.40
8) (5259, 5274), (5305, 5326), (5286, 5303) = 0.93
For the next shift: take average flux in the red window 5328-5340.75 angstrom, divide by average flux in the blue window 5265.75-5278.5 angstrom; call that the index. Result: 1.08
